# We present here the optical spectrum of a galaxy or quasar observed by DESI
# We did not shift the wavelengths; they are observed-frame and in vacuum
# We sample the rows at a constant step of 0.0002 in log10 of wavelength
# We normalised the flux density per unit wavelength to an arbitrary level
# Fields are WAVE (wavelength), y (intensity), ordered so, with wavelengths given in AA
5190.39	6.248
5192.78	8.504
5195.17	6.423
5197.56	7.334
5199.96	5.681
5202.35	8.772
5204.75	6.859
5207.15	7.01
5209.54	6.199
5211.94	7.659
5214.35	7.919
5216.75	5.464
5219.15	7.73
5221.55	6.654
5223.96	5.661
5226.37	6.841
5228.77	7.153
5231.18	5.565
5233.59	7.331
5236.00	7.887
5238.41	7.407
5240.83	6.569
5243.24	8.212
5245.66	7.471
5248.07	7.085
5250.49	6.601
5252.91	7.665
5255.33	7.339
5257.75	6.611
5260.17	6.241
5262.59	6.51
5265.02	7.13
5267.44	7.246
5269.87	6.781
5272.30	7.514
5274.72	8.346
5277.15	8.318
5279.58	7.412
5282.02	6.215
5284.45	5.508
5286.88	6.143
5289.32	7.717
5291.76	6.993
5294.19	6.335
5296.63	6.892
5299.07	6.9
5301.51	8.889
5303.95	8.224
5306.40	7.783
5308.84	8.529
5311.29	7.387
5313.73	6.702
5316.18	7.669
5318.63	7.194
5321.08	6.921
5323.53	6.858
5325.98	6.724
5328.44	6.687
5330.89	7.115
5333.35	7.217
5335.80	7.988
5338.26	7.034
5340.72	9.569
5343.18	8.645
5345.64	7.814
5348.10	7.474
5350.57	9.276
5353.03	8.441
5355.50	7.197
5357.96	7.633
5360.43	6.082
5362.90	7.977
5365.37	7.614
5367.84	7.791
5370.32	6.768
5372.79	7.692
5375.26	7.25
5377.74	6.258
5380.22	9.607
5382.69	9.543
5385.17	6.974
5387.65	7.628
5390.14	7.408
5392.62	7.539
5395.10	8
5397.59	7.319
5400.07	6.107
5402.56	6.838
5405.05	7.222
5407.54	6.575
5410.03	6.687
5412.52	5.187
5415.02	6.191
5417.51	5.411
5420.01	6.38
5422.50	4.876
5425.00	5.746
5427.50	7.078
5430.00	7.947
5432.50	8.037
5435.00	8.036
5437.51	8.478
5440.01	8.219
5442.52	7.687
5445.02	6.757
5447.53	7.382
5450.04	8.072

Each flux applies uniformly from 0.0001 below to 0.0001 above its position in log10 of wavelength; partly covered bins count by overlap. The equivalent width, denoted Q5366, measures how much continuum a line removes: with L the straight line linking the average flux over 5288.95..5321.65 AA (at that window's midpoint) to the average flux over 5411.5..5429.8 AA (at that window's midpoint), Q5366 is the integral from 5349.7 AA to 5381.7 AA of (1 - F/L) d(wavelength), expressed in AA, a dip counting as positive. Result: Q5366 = -4.7 AA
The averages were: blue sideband 7.44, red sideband 5.97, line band 7.66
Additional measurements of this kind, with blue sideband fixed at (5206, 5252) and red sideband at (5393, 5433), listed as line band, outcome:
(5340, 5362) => -4.1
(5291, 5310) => -2.1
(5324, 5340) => -1.0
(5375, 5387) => -2.4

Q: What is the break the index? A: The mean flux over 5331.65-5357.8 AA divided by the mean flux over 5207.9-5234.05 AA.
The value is 1.2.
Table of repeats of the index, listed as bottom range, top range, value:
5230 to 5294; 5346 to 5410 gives 1.06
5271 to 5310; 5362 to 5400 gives 1.04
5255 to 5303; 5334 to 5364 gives 1.12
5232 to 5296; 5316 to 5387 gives 1.08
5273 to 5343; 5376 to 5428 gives 0.94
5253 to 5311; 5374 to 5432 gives 0.97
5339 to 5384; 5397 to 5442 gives 0.86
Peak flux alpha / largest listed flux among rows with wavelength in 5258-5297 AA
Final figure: 8.346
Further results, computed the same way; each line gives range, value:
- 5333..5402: 9.607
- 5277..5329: 8.889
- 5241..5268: 8.212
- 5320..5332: 7.115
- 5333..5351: 9.569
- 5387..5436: 8.037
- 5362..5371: 7.977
